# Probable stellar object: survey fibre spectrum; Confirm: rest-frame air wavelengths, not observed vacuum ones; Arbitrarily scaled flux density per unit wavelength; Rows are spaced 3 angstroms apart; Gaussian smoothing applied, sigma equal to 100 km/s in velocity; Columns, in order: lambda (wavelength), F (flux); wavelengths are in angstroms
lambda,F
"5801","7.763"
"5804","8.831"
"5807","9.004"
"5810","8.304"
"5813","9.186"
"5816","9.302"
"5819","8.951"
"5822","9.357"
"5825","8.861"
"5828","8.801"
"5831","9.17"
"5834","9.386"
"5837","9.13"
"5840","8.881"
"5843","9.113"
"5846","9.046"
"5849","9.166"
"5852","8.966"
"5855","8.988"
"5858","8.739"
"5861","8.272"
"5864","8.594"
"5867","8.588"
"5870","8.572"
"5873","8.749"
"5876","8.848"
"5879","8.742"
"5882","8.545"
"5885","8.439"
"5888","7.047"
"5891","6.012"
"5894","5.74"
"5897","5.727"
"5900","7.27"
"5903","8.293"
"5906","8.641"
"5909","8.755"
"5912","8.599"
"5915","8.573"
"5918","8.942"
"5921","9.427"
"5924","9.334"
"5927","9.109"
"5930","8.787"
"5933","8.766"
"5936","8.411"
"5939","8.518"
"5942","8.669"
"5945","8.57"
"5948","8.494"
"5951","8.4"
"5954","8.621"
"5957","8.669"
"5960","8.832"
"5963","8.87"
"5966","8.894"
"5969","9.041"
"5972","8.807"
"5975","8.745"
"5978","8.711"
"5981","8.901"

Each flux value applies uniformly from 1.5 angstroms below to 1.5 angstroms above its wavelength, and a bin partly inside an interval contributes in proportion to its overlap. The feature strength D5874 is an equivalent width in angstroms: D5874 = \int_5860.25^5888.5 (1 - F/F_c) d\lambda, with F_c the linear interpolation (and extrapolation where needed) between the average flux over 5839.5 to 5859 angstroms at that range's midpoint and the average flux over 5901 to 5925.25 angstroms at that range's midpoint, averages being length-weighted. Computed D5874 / 1.3 angstroms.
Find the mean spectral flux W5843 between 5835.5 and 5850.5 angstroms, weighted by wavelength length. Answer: 9.07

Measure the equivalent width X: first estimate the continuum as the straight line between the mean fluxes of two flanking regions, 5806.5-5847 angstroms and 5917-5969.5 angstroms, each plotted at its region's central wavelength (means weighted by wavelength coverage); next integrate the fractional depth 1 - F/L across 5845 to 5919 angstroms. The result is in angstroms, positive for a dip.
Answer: 5.8 angstroms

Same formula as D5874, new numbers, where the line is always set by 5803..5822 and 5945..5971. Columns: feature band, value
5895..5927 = 1.63 angstroms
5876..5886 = 0.26 angstroms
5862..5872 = 0.33 angstroms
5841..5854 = -0.23 angstroms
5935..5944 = 0.22 angstroms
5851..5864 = 0.26 angstroms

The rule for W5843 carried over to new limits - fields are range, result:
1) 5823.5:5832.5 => 8.94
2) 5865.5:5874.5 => 8.64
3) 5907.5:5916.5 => 8.64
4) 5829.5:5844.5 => 9.14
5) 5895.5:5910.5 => 7.74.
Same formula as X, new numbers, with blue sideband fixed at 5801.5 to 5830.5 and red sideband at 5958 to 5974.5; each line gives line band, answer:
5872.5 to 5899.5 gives 4.3 angstroms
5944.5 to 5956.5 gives 0.5 angstroms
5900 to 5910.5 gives 0.6 angstroms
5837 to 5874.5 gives 0.4 angstroms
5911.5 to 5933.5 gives -0.2 angstroms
